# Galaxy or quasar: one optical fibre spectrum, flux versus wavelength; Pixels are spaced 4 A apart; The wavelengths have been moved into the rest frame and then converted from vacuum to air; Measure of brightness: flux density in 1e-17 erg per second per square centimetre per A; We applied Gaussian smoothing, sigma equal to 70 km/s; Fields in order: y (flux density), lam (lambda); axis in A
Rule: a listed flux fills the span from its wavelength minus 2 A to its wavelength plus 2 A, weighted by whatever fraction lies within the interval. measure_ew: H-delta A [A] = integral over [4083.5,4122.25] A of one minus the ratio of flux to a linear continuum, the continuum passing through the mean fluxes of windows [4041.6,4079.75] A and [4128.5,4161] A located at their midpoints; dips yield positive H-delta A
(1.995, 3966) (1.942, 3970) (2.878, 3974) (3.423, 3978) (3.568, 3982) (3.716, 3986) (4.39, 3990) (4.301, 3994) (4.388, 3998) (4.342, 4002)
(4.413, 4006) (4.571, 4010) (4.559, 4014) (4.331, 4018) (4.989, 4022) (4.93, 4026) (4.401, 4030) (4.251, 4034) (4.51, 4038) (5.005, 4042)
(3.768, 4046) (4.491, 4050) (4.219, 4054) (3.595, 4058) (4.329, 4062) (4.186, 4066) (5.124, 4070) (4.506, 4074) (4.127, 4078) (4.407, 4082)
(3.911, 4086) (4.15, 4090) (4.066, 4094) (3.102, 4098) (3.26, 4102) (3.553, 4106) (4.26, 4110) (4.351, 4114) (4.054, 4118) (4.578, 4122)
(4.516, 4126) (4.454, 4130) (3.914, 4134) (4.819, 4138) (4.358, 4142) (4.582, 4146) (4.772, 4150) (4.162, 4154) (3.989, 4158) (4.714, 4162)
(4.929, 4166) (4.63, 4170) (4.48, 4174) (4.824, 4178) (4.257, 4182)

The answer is 4.0 A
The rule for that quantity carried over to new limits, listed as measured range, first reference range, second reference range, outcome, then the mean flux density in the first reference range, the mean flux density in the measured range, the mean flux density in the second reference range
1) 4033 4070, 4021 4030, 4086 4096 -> 1.8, 4.83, 4.31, 4.07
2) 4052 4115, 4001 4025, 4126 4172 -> 6.3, 4.56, 4.07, 4.49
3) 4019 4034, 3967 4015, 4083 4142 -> -3.0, 3.82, 4.67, 4.09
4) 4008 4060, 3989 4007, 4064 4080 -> -0.1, 4.36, 4.43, 4.49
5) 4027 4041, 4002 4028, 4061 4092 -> 0.2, 4.61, 4.47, 4.34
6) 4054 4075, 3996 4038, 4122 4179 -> 0.9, 4.52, 4.33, 4.51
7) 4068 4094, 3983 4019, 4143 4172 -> 0.5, 4.31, 4.35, 4.53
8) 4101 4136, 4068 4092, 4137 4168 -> 2.6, 4.37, 4.13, 4.53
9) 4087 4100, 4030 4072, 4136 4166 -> 1.9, 4.35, 3.78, 4.51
